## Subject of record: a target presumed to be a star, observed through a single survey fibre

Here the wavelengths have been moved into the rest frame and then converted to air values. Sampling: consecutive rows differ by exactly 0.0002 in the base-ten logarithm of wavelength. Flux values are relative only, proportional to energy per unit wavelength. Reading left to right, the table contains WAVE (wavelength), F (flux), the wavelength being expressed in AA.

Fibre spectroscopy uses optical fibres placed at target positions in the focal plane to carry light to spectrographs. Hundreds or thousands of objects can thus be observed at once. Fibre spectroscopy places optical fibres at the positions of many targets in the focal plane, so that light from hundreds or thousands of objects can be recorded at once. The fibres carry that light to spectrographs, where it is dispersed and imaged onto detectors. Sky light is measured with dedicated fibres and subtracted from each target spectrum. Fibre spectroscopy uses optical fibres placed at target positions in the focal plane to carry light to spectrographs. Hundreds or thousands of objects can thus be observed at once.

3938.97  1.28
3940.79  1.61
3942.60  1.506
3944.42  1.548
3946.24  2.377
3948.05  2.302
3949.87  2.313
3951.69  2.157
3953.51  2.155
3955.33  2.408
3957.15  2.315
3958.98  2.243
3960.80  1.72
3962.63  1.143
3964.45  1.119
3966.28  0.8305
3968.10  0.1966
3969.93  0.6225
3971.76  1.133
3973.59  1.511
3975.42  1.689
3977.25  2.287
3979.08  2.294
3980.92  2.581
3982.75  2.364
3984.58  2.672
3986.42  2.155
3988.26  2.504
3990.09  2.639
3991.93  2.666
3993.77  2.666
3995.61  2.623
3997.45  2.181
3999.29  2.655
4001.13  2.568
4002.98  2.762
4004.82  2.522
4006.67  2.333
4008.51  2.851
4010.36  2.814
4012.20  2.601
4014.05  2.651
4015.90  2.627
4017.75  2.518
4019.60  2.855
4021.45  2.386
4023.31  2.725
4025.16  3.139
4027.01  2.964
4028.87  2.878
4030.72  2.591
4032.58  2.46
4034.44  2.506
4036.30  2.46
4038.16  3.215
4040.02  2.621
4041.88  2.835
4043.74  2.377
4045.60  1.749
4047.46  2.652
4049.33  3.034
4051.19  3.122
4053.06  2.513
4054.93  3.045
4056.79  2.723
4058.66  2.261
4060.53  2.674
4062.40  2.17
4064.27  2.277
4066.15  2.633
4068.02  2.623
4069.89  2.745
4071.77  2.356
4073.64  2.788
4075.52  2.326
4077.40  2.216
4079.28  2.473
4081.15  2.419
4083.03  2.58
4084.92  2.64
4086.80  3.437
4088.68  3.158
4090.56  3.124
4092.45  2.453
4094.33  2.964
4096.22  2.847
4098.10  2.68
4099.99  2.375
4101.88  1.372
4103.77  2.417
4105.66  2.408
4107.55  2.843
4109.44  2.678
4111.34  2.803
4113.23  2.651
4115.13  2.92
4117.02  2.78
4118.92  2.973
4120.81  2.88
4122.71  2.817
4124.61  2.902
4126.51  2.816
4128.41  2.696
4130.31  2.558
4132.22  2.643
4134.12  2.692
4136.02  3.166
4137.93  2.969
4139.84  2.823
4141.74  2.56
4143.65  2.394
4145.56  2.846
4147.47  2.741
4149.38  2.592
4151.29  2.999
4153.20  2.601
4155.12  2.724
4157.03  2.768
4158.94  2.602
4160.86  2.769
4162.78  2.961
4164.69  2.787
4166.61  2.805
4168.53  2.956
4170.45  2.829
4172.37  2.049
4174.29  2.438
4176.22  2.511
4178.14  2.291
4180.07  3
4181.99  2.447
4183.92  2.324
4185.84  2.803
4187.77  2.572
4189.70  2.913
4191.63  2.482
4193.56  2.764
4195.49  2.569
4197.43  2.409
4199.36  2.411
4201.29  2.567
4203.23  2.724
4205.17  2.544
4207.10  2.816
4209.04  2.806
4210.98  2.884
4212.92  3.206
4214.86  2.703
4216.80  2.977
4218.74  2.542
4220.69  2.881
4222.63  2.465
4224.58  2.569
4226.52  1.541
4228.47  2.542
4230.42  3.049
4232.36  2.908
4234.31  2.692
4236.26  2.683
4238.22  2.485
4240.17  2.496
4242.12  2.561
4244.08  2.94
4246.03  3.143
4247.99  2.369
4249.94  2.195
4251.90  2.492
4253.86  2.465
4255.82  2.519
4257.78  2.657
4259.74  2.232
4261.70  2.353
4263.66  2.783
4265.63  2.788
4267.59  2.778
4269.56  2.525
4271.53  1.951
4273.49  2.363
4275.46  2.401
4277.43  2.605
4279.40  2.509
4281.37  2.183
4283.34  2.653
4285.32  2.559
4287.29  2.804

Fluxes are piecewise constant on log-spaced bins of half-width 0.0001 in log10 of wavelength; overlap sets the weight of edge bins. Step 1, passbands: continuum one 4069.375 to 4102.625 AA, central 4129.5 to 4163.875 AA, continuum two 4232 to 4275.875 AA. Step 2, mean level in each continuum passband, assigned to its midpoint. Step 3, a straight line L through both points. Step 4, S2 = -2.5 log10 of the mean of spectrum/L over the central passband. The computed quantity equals -0.06 mag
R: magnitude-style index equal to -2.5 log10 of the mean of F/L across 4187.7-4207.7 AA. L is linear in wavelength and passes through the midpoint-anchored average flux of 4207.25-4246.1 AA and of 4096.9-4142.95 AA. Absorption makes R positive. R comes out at 0.03 mag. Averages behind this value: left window 2.68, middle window 2.61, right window 2.7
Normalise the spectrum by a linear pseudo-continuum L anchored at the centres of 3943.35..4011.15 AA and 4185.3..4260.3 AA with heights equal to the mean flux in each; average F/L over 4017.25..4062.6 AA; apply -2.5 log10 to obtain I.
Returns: -0.191 mag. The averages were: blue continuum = 2.1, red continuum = 2.63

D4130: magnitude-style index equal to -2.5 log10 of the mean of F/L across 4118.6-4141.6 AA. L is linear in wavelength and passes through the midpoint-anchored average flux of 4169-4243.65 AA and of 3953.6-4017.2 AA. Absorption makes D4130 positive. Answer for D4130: -0.15 mag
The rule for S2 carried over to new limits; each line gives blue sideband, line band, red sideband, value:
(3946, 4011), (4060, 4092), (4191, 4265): -0.14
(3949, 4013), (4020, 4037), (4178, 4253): -0.20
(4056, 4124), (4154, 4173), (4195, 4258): -0.04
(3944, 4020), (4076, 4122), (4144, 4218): -0.08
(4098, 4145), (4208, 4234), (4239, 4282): -0.06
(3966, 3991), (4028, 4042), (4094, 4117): -0.23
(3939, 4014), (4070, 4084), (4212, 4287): -0.09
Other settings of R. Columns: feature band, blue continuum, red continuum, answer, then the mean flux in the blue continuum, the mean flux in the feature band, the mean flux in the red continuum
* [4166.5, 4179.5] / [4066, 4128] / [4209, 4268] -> 0.04 mag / 2.67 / 2.55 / 2.63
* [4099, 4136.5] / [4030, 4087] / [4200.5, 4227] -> -0.02 mag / 2.59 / 2.66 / 2.68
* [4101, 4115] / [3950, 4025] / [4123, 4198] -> 0.03 mag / 2.21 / 2.48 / 2.69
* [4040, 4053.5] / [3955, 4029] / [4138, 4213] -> -0.11 mag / 2.25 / 2.62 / 2.67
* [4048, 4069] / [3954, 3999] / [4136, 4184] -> -0.16 mag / 1.95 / 2.64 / 2.69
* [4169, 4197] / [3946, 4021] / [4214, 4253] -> -0.02 mag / 2.19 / 2.57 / 2.61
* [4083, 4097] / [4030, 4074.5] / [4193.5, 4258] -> -0.12 mag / 2.6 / 2.92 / 2.63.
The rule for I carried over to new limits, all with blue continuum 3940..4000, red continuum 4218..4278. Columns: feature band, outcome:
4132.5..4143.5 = -0.20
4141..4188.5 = -0.12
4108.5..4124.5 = -0.23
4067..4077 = -0.17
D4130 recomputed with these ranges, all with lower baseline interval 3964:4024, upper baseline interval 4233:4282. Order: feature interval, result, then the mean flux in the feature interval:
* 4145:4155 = -0.14 mag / 2.75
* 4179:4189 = -0.08 mag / 2.63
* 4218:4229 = 0.03 mag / 2.41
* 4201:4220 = -0.13 mag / 2.78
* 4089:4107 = -0.08 mag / 2.54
